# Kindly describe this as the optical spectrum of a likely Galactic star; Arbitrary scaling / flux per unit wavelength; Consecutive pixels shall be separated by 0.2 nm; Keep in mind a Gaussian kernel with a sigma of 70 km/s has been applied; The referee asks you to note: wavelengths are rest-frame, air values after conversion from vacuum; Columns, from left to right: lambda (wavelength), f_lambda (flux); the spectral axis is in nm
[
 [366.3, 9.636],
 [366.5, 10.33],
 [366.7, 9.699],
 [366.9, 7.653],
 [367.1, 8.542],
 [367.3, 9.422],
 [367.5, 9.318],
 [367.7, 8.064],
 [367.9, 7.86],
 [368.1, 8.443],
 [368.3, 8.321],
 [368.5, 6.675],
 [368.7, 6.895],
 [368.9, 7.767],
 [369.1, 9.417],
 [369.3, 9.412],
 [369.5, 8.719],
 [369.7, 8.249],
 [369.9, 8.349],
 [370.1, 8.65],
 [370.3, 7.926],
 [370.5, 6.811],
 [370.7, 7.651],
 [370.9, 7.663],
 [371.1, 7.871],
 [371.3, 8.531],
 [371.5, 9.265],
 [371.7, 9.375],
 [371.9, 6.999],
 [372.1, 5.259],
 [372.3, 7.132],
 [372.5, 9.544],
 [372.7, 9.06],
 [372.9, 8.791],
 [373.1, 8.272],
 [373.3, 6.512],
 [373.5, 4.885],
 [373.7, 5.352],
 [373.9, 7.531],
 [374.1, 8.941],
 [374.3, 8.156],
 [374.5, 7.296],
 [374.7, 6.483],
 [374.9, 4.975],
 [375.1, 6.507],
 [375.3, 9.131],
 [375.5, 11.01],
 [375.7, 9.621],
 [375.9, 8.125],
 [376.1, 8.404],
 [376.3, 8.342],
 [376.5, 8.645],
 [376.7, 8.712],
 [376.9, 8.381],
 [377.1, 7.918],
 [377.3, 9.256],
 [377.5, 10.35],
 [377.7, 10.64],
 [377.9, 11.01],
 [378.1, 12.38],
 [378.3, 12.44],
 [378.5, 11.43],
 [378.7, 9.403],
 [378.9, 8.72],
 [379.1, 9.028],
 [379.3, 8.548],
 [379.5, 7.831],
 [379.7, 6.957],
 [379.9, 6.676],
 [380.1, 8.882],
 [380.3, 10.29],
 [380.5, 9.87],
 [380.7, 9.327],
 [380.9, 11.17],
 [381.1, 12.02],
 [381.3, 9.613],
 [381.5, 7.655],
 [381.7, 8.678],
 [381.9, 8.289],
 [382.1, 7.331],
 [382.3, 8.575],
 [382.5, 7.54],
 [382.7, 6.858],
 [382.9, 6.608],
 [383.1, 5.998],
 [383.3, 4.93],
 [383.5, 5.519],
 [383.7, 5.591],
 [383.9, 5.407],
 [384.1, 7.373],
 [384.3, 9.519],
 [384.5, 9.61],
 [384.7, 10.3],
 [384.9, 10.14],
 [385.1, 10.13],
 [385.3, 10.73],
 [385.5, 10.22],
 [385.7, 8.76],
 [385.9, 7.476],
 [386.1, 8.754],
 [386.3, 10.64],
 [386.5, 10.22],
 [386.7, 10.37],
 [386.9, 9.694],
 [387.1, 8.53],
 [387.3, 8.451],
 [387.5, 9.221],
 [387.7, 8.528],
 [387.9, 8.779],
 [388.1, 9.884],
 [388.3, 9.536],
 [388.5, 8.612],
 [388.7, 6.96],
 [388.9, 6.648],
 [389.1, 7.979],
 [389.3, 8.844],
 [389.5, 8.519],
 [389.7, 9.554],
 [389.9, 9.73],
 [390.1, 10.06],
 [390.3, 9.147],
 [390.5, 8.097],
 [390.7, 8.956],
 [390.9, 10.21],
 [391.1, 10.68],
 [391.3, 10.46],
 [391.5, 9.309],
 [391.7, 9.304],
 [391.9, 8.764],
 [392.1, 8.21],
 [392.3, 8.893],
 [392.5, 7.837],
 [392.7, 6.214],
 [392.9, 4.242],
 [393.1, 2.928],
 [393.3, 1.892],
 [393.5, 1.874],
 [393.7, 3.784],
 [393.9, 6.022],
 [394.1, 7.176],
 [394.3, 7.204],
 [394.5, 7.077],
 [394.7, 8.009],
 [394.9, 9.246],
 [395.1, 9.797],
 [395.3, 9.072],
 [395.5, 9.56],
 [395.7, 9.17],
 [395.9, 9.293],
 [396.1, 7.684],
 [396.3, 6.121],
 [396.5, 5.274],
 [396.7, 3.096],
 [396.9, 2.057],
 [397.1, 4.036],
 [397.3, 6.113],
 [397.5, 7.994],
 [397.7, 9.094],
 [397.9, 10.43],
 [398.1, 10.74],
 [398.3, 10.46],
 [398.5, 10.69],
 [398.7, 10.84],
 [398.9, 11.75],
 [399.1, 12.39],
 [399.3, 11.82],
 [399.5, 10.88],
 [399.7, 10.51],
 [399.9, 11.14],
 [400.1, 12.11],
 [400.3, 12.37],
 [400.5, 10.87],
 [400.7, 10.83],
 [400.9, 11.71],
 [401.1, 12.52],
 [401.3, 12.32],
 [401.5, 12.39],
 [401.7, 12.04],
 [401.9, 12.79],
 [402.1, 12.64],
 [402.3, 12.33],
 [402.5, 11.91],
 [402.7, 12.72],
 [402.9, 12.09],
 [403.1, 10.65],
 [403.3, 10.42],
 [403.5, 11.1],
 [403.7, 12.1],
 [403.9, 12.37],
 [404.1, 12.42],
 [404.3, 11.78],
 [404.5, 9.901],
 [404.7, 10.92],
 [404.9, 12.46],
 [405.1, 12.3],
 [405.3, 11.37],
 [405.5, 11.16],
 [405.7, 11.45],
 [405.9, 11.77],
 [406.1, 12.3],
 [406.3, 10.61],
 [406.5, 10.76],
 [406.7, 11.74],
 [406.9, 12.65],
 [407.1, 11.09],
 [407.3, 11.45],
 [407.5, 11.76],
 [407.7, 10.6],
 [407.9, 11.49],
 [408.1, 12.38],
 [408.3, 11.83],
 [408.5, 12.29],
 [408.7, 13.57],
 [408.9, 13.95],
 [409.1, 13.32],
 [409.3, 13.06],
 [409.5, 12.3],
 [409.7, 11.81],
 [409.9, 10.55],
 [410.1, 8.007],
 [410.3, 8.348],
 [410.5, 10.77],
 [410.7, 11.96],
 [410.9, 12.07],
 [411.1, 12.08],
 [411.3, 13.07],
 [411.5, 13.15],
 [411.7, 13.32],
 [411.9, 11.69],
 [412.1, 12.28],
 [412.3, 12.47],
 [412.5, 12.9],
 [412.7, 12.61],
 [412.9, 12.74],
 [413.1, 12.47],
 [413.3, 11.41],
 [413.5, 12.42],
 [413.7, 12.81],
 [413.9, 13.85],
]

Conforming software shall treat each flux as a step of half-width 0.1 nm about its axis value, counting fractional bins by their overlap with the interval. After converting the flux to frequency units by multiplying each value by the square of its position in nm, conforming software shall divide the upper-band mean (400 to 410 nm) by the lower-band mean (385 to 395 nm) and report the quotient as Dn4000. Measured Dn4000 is 1.55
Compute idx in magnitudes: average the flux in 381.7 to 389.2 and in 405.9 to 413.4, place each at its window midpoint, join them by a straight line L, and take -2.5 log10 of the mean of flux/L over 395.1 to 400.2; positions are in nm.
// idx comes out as 0.15 mag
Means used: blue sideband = 8.37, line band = 8.91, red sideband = 11.9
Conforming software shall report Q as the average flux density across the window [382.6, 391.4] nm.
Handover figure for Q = 8.69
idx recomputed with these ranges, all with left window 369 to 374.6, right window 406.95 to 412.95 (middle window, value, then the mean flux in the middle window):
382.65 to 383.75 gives 0.47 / 5.89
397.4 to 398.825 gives 0.07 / 10.1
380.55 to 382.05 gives -0.07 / 9.47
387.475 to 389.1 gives 0.14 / 8.46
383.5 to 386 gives 0.08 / 8.64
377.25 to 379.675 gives -0.16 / 10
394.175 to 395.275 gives 0.24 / 8.3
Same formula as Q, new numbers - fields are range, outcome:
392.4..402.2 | 8.7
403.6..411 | 11.6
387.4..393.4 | 8.27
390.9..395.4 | 7.25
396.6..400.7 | 9.5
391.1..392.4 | 9.27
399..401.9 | 11.7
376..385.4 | 8.79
